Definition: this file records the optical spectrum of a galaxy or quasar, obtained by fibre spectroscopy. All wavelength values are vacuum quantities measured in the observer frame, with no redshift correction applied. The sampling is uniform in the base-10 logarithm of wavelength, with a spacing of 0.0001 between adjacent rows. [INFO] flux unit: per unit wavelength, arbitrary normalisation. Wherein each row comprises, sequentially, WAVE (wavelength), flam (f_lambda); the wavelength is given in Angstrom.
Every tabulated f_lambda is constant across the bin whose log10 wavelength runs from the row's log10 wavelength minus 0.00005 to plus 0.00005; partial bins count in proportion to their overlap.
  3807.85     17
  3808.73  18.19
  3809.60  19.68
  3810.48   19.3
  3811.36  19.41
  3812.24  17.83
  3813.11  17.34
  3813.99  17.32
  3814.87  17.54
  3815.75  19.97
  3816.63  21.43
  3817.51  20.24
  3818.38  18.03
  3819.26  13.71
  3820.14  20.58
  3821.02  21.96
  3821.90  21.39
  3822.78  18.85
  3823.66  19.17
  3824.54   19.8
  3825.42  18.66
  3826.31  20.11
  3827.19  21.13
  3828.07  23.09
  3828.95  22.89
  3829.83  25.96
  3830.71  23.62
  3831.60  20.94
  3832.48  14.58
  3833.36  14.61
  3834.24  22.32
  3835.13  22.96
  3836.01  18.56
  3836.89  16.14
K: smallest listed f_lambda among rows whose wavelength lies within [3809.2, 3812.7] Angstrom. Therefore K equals 17.83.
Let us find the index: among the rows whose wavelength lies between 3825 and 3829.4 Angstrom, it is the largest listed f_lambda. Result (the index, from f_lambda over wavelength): 23.09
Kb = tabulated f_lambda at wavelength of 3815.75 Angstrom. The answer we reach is 19.97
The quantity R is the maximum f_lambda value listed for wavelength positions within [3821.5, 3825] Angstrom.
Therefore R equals 21.39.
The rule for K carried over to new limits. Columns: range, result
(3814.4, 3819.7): 13.71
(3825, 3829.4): 18.66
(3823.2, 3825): 19.17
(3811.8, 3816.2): 17.32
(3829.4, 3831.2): 23.62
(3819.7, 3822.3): 20.58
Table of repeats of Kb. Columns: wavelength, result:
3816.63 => 21.43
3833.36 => 14.61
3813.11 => 17.34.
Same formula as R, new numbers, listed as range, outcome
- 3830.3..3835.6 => 23.62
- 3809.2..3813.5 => 19.68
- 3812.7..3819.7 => 21.43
